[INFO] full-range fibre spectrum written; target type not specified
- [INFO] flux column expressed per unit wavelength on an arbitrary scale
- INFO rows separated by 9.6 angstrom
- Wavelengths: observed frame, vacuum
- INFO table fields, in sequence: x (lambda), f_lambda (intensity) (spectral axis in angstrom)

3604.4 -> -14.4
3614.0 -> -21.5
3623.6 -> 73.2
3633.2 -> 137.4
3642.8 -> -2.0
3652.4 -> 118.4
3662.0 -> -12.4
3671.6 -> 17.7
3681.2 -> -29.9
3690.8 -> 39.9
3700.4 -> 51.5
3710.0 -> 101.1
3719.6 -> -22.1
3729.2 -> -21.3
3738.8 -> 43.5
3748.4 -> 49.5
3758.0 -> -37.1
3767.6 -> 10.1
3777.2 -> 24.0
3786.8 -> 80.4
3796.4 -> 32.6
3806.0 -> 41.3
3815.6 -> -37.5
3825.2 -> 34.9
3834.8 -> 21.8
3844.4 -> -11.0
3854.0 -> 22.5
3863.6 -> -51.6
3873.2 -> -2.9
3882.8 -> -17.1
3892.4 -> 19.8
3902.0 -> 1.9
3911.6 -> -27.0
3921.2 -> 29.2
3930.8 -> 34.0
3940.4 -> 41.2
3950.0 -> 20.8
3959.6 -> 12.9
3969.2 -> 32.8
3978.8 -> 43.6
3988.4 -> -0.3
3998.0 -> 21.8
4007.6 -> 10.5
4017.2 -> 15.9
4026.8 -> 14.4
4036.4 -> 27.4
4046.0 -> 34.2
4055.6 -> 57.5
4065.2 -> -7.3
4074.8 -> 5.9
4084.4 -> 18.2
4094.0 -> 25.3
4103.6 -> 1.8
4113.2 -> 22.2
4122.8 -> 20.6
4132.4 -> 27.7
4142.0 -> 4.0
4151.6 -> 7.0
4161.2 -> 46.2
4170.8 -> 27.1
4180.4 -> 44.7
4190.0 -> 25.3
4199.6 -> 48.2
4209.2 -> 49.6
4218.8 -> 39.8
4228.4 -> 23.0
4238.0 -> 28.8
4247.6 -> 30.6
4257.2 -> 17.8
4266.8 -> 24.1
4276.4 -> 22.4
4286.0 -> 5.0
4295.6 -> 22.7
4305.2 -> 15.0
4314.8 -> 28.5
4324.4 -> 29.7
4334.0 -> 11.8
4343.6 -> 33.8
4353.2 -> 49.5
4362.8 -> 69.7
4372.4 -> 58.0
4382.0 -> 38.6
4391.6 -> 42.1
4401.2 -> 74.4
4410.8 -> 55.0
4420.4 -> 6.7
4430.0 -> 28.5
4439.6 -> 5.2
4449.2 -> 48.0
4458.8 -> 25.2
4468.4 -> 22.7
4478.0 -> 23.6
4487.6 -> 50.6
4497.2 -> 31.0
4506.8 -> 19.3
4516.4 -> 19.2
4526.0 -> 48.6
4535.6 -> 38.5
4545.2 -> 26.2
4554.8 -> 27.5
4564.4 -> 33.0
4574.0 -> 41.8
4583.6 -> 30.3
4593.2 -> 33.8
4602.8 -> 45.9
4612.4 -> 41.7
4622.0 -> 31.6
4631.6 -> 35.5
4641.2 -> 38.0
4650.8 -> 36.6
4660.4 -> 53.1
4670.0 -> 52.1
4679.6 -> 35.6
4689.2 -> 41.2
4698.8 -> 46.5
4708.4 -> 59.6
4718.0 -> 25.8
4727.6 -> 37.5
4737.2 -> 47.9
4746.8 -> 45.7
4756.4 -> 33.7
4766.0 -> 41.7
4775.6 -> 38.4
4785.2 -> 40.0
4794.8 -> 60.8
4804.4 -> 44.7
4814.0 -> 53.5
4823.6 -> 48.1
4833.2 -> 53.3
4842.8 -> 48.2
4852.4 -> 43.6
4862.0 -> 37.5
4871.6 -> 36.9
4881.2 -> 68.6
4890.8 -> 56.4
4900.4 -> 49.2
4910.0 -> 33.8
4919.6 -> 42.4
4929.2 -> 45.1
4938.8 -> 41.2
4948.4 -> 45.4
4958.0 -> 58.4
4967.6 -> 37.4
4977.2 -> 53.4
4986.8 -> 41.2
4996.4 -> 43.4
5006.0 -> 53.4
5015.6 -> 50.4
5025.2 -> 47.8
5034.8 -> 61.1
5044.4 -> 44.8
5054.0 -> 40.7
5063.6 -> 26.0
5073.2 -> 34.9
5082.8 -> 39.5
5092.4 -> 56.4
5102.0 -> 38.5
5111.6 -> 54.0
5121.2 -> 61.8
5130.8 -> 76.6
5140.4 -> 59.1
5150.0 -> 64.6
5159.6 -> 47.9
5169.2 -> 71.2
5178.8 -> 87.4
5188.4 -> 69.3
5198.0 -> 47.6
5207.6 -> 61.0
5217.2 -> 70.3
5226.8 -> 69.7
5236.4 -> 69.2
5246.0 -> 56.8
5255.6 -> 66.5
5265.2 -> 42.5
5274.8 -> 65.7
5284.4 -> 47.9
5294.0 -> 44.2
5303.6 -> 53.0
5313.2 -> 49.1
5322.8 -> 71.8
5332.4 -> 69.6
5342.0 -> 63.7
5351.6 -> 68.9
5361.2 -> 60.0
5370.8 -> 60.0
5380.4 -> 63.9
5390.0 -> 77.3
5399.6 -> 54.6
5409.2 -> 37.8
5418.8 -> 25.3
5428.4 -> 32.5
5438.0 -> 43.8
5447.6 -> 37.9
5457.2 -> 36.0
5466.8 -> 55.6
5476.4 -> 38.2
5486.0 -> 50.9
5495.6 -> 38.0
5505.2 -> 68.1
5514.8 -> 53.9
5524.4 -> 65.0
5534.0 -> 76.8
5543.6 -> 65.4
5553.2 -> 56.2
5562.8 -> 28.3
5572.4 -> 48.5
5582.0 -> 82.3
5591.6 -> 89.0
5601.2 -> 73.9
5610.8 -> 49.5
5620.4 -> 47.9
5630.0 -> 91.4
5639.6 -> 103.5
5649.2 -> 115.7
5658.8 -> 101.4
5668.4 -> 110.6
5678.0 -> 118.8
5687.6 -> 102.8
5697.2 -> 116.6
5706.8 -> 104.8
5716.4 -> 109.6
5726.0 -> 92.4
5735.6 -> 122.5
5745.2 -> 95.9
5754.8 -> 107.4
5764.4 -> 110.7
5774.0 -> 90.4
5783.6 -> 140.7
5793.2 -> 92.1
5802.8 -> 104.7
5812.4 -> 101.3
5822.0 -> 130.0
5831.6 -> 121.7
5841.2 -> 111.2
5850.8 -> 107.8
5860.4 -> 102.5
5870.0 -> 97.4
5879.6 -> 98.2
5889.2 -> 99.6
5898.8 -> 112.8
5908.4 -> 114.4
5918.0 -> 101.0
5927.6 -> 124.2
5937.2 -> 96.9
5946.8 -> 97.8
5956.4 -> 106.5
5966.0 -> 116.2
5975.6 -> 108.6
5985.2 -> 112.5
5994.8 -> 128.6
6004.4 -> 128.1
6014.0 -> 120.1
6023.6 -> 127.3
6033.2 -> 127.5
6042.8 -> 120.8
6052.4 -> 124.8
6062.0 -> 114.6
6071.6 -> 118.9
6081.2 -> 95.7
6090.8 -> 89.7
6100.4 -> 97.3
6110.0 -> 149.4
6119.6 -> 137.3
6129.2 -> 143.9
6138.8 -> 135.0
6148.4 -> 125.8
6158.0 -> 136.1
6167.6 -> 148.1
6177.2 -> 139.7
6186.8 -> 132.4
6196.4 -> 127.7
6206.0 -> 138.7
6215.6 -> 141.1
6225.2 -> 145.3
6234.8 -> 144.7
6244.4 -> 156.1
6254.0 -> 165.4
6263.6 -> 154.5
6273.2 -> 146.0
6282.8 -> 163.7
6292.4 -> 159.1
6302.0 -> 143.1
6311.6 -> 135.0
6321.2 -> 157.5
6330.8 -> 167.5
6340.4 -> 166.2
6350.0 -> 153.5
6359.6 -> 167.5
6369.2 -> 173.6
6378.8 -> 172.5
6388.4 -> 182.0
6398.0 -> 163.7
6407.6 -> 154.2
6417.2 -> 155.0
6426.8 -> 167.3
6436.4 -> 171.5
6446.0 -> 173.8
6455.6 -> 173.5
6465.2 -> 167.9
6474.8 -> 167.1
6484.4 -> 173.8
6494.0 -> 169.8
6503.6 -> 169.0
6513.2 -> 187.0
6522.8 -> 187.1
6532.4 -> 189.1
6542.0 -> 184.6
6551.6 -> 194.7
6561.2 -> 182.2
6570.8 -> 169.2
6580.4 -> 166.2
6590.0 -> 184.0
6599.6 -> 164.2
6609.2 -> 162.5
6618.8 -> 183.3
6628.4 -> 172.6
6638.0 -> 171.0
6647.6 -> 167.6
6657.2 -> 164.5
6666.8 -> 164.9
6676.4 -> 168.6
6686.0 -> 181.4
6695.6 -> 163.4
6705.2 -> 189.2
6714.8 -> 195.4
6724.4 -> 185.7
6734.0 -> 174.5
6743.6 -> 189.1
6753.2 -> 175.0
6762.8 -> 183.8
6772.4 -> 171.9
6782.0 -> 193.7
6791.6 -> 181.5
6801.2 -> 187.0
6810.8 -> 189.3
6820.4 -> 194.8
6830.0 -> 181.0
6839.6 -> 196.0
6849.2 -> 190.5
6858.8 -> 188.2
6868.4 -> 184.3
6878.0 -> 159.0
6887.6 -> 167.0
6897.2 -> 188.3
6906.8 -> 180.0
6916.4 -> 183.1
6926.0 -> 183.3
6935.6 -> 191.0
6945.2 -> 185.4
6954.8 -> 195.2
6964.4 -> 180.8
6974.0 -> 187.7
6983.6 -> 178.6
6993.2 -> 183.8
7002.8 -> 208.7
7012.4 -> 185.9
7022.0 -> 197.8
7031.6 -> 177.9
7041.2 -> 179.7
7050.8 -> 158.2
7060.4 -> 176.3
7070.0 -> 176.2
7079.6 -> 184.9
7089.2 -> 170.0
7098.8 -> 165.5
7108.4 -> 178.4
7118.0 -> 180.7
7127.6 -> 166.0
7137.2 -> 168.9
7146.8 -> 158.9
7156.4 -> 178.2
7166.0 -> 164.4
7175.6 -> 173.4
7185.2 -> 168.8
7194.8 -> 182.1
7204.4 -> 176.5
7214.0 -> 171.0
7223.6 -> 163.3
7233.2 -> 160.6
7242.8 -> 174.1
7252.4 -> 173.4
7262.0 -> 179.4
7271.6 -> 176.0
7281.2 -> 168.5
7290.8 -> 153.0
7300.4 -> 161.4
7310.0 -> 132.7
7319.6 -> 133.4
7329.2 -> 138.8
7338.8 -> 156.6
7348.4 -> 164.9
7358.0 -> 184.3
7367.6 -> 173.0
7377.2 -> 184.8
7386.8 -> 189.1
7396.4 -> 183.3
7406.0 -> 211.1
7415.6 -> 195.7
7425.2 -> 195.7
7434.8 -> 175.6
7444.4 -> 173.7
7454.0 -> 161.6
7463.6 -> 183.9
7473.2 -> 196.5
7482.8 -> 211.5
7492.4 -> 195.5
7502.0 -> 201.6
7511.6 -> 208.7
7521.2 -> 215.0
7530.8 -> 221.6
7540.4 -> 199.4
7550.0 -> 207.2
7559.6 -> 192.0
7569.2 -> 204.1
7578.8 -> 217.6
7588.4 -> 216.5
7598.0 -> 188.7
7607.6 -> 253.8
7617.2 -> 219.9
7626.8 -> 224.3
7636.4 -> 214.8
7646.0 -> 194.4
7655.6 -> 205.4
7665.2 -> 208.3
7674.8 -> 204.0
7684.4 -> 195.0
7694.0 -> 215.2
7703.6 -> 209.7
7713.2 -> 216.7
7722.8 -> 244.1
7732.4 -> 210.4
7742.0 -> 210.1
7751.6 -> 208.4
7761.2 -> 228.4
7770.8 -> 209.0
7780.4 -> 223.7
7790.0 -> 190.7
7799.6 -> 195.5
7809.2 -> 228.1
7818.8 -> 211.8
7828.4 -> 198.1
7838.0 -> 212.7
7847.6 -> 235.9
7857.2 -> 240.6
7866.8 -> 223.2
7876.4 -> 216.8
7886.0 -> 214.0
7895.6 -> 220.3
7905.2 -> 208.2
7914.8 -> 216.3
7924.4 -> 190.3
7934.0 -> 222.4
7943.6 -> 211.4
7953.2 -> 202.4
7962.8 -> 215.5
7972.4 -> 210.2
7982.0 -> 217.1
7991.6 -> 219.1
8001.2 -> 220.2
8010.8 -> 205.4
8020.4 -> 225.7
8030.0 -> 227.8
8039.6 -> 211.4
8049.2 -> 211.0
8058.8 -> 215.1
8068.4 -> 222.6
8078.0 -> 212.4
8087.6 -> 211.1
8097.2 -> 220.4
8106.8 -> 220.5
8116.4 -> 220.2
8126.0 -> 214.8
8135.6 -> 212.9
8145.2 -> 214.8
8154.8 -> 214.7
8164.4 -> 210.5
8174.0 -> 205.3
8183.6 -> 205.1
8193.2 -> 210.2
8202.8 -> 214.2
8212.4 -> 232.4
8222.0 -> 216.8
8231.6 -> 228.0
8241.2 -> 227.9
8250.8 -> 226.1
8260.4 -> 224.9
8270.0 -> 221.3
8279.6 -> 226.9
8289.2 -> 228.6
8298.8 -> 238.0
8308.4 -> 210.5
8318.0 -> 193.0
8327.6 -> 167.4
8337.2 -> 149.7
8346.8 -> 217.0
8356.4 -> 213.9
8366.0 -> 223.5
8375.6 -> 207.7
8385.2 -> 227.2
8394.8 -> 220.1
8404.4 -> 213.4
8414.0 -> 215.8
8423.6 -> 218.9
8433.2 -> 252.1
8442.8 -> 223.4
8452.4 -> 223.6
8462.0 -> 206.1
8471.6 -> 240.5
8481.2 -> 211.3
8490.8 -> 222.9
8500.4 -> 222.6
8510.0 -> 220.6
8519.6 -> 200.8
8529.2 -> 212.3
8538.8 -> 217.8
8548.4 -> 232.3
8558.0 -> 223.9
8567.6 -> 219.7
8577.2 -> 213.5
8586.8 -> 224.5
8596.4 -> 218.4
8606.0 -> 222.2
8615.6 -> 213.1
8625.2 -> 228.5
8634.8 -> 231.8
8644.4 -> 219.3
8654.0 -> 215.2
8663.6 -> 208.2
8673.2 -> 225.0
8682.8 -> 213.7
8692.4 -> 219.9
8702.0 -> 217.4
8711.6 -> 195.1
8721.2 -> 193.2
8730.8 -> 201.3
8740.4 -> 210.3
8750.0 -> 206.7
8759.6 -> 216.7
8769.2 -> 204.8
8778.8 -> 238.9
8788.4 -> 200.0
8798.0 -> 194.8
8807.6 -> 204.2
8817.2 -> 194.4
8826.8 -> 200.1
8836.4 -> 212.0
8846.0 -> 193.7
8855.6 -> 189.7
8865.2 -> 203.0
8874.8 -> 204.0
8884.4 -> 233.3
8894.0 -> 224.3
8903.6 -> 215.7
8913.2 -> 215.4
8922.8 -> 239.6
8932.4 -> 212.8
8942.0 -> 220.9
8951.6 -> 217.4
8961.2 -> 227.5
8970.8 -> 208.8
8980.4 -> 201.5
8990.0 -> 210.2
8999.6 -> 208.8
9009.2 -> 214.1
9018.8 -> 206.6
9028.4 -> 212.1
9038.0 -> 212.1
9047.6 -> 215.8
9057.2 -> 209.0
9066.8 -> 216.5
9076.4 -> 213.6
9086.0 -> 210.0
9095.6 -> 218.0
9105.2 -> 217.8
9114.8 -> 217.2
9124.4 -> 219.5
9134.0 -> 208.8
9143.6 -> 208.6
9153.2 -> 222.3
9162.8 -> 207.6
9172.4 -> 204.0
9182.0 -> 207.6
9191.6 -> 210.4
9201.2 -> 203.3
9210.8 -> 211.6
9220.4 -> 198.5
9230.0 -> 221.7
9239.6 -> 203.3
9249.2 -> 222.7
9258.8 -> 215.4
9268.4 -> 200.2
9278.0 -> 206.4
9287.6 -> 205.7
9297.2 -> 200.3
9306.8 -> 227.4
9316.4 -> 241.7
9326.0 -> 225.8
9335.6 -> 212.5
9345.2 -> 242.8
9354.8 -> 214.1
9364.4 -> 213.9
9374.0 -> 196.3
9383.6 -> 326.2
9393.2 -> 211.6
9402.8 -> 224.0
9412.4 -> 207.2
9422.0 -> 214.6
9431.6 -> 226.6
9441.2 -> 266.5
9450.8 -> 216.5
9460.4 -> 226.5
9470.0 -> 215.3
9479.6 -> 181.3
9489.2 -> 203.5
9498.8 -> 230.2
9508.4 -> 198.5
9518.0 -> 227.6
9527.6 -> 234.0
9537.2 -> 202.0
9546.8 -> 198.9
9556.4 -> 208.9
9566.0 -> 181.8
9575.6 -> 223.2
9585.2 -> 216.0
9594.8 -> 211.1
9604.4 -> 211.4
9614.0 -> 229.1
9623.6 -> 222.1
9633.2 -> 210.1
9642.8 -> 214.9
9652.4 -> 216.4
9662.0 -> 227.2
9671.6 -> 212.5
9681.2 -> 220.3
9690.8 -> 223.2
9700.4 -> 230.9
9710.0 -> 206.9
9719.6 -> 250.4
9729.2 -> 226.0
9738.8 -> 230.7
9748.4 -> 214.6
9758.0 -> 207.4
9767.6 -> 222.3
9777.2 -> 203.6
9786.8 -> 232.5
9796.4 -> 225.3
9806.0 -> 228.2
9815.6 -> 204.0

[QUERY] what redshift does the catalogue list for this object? 0.41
